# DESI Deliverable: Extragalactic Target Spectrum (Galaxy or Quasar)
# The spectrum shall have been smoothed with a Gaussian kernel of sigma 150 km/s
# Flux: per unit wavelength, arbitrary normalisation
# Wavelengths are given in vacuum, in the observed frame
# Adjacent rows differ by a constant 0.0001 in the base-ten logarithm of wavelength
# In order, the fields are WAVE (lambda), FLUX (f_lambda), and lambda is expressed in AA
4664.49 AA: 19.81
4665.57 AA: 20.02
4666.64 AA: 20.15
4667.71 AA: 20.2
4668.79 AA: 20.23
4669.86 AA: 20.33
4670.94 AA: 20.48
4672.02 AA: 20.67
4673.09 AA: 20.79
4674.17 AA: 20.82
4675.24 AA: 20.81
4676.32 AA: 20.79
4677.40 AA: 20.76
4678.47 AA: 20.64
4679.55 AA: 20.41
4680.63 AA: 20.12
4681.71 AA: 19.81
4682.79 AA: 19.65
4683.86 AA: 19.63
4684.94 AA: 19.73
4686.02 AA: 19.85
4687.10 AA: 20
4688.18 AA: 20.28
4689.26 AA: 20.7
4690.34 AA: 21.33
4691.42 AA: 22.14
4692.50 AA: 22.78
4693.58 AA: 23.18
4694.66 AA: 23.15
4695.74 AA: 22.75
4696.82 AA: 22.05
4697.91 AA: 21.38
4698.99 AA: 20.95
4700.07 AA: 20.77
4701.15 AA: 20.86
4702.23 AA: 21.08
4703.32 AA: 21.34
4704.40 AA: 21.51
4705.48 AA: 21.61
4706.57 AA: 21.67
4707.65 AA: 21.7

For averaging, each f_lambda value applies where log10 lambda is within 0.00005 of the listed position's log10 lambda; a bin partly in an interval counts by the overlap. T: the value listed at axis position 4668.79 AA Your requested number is 20.23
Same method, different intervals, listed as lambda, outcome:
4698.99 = 20.95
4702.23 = 21.08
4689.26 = 20.7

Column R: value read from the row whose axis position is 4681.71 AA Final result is 19.81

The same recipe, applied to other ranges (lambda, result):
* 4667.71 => 20.2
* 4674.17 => 20.82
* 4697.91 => 21.38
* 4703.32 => 21.34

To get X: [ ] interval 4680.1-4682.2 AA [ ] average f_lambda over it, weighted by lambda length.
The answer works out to 19.9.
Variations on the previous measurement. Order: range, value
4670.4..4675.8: 20.7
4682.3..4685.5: 19.7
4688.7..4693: 21.7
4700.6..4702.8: 21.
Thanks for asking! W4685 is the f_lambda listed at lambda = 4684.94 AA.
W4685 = 19.73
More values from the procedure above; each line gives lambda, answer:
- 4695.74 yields 22.75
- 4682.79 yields 19.65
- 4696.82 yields 22.05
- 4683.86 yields 19.63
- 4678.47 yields 20.64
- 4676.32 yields 20.79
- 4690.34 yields 21.33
